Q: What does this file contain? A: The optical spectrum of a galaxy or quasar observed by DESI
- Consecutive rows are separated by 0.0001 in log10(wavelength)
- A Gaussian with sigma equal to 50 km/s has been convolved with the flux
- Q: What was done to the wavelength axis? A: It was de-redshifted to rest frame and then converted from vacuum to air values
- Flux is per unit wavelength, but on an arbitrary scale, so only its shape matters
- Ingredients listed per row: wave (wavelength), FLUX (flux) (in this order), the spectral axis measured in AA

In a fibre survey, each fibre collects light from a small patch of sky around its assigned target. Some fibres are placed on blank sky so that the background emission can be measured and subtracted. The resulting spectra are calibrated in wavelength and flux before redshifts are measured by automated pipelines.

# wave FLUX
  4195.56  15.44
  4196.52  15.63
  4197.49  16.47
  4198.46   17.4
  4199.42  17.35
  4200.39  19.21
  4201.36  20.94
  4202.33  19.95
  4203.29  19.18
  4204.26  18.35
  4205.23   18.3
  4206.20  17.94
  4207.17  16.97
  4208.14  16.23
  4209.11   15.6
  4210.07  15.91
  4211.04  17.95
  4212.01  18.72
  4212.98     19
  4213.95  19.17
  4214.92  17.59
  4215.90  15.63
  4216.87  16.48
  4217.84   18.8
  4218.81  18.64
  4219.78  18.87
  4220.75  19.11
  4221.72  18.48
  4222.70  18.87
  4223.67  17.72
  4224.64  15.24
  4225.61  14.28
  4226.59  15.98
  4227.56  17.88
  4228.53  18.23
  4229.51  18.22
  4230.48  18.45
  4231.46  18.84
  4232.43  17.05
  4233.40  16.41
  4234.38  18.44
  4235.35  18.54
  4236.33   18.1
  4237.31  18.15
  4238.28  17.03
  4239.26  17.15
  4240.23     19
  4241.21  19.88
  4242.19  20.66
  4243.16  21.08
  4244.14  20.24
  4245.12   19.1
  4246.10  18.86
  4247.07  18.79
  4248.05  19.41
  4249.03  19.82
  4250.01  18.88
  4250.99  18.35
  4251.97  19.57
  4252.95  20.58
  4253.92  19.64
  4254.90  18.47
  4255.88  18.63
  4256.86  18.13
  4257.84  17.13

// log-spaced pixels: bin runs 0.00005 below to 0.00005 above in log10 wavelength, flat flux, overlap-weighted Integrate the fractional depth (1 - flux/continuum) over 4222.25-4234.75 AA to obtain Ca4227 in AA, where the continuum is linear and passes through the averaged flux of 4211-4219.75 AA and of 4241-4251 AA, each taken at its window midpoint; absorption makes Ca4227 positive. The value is 0.9 AA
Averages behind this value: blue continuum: 18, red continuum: 19.6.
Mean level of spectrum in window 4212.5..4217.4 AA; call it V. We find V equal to 17.6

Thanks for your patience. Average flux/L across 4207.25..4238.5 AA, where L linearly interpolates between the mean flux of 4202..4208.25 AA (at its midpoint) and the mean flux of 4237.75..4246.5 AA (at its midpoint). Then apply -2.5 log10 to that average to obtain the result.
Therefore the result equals 0.06 mag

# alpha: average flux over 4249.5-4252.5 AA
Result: 18.9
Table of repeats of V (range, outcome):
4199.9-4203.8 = 19.8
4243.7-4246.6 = 19.4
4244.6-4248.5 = 19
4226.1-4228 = 16.9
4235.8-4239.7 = 17.6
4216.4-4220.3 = 18.2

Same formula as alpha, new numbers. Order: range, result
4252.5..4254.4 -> 20.2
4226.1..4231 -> 17.7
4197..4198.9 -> 16.9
